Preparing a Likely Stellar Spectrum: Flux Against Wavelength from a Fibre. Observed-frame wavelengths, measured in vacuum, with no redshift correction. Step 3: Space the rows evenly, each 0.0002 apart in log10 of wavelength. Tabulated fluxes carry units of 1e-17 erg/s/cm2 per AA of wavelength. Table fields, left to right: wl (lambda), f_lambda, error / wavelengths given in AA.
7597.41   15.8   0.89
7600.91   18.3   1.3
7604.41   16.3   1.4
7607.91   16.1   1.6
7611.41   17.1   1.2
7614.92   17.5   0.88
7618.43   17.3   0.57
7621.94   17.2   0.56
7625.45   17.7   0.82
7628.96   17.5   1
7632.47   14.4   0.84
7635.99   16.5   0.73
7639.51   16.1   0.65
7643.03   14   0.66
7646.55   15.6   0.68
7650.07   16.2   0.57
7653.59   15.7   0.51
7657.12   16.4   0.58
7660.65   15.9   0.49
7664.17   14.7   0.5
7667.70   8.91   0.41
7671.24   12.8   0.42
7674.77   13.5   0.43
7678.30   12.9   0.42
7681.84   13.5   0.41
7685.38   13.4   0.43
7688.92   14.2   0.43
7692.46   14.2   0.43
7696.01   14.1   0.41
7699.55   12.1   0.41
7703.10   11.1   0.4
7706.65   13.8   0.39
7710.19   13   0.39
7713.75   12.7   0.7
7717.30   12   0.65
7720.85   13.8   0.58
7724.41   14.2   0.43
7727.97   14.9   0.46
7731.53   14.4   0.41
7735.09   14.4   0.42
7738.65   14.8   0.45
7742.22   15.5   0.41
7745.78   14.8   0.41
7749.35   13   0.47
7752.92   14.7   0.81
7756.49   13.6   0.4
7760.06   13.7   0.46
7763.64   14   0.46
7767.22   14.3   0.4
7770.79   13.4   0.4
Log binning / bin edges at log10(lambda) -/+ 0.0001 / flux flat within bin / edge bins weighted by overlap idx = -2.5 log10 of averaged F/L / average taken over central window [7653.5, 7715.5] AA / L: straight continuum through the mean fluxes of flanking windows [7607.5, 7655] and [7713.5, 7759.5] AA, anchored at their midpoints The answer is 0.14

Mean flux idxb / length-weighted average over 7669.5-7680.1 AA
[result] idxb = 13.1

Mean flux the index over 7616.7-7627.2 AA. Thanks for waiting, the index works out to 17.4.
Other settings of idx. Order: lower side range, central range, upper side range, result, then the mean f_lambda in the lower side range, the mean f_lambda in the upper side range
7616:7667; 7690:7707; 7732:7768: 0.16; 16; 14.3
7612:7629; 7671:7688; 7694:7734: 0.12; 17.4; 13.3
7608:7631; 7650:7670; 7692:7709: 0.05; 17.3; 13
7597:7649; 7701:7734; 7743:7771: 0.11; 16.5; 14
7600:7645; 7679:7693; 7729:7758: 0.13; 16.6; 14.4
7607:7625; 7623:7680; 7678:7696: 0.04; 17.1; 13.7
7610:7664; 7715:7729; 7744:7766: 0.08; 16.3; 14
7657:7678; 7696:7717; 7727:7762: 0.10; 13.4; 14.4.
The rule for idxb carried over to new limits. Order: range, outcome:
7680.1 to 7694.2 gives 13.8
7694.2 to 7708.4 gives 12.8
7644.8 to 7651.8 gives 15.9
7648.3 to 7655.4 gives 16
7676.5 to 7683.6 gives 13.2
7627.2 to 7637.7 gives 16.1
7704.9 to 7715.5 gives 13.2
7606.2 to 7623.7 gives 17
